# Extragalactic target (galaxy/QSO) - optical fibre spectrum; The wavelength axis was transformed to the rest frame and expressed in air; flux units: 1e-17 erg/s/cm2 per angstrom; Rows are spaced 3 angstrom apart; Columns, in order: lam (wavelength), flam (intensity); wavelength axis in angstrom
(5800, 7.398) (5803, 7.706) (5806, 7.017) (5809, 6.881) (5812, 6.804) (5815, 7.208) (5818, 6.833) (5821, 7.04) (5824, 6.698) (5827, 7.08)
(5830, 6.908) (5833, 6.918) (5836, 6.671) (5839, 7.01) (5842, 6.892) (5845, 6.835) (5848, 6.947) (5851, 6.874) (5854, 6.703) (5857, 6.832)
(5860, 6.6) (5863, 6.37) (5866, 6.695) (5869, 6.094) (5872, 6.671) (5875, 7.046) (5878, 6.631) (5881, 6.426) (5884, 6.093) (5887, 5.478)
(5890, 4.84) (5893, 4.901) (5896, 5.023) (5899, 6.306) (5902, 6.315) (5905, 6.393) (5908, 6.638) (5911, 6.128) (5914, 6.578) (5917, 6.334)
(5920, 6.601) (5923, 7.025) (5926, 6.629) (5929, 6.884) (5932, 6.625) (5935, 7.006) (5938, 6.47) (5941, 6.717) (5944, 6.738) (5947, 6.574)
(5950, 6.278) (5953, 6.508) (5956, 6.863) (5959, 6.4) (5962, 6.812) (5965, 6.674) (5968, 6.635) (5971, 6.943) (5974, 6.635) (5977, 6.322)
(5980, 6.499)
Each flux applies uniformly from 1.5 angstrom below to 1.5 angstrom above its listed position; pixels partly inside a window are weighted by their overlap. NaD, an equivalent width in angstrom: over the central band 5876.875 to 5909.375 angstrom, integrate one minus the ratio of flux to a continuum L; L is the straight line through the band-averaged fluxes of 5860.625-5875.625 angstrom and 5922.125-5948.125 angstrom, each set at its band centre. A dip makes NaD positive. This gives 3.5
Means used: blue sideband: 6.55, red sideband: 6.74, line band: 5.9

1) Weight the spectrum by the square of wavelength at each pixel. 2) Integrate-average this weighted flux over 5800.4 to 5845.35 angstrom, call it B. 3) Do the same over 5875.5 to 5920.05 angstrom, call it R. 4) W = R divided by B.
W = 0.89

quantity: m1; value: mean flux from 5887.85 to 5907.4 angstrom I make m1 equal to 5.67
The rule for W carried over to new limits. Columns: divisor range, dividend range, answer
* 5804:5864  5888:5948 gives 0.95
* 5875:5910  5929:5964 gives 1.13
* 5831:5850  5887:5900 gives 0.78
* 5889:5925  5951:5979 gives 1.11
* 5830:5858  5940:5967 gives 1.00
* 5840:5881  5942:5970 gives 1.02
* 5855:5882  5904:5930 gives 1.01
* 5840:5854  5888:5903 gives 0.81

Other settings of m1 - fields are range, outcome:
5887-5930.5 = 6.16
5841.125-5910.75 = 6.32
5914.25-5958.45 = 6.65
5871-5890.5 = 6.22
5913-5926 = 6.64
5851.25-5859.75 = 6.76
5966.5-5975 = 6.74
